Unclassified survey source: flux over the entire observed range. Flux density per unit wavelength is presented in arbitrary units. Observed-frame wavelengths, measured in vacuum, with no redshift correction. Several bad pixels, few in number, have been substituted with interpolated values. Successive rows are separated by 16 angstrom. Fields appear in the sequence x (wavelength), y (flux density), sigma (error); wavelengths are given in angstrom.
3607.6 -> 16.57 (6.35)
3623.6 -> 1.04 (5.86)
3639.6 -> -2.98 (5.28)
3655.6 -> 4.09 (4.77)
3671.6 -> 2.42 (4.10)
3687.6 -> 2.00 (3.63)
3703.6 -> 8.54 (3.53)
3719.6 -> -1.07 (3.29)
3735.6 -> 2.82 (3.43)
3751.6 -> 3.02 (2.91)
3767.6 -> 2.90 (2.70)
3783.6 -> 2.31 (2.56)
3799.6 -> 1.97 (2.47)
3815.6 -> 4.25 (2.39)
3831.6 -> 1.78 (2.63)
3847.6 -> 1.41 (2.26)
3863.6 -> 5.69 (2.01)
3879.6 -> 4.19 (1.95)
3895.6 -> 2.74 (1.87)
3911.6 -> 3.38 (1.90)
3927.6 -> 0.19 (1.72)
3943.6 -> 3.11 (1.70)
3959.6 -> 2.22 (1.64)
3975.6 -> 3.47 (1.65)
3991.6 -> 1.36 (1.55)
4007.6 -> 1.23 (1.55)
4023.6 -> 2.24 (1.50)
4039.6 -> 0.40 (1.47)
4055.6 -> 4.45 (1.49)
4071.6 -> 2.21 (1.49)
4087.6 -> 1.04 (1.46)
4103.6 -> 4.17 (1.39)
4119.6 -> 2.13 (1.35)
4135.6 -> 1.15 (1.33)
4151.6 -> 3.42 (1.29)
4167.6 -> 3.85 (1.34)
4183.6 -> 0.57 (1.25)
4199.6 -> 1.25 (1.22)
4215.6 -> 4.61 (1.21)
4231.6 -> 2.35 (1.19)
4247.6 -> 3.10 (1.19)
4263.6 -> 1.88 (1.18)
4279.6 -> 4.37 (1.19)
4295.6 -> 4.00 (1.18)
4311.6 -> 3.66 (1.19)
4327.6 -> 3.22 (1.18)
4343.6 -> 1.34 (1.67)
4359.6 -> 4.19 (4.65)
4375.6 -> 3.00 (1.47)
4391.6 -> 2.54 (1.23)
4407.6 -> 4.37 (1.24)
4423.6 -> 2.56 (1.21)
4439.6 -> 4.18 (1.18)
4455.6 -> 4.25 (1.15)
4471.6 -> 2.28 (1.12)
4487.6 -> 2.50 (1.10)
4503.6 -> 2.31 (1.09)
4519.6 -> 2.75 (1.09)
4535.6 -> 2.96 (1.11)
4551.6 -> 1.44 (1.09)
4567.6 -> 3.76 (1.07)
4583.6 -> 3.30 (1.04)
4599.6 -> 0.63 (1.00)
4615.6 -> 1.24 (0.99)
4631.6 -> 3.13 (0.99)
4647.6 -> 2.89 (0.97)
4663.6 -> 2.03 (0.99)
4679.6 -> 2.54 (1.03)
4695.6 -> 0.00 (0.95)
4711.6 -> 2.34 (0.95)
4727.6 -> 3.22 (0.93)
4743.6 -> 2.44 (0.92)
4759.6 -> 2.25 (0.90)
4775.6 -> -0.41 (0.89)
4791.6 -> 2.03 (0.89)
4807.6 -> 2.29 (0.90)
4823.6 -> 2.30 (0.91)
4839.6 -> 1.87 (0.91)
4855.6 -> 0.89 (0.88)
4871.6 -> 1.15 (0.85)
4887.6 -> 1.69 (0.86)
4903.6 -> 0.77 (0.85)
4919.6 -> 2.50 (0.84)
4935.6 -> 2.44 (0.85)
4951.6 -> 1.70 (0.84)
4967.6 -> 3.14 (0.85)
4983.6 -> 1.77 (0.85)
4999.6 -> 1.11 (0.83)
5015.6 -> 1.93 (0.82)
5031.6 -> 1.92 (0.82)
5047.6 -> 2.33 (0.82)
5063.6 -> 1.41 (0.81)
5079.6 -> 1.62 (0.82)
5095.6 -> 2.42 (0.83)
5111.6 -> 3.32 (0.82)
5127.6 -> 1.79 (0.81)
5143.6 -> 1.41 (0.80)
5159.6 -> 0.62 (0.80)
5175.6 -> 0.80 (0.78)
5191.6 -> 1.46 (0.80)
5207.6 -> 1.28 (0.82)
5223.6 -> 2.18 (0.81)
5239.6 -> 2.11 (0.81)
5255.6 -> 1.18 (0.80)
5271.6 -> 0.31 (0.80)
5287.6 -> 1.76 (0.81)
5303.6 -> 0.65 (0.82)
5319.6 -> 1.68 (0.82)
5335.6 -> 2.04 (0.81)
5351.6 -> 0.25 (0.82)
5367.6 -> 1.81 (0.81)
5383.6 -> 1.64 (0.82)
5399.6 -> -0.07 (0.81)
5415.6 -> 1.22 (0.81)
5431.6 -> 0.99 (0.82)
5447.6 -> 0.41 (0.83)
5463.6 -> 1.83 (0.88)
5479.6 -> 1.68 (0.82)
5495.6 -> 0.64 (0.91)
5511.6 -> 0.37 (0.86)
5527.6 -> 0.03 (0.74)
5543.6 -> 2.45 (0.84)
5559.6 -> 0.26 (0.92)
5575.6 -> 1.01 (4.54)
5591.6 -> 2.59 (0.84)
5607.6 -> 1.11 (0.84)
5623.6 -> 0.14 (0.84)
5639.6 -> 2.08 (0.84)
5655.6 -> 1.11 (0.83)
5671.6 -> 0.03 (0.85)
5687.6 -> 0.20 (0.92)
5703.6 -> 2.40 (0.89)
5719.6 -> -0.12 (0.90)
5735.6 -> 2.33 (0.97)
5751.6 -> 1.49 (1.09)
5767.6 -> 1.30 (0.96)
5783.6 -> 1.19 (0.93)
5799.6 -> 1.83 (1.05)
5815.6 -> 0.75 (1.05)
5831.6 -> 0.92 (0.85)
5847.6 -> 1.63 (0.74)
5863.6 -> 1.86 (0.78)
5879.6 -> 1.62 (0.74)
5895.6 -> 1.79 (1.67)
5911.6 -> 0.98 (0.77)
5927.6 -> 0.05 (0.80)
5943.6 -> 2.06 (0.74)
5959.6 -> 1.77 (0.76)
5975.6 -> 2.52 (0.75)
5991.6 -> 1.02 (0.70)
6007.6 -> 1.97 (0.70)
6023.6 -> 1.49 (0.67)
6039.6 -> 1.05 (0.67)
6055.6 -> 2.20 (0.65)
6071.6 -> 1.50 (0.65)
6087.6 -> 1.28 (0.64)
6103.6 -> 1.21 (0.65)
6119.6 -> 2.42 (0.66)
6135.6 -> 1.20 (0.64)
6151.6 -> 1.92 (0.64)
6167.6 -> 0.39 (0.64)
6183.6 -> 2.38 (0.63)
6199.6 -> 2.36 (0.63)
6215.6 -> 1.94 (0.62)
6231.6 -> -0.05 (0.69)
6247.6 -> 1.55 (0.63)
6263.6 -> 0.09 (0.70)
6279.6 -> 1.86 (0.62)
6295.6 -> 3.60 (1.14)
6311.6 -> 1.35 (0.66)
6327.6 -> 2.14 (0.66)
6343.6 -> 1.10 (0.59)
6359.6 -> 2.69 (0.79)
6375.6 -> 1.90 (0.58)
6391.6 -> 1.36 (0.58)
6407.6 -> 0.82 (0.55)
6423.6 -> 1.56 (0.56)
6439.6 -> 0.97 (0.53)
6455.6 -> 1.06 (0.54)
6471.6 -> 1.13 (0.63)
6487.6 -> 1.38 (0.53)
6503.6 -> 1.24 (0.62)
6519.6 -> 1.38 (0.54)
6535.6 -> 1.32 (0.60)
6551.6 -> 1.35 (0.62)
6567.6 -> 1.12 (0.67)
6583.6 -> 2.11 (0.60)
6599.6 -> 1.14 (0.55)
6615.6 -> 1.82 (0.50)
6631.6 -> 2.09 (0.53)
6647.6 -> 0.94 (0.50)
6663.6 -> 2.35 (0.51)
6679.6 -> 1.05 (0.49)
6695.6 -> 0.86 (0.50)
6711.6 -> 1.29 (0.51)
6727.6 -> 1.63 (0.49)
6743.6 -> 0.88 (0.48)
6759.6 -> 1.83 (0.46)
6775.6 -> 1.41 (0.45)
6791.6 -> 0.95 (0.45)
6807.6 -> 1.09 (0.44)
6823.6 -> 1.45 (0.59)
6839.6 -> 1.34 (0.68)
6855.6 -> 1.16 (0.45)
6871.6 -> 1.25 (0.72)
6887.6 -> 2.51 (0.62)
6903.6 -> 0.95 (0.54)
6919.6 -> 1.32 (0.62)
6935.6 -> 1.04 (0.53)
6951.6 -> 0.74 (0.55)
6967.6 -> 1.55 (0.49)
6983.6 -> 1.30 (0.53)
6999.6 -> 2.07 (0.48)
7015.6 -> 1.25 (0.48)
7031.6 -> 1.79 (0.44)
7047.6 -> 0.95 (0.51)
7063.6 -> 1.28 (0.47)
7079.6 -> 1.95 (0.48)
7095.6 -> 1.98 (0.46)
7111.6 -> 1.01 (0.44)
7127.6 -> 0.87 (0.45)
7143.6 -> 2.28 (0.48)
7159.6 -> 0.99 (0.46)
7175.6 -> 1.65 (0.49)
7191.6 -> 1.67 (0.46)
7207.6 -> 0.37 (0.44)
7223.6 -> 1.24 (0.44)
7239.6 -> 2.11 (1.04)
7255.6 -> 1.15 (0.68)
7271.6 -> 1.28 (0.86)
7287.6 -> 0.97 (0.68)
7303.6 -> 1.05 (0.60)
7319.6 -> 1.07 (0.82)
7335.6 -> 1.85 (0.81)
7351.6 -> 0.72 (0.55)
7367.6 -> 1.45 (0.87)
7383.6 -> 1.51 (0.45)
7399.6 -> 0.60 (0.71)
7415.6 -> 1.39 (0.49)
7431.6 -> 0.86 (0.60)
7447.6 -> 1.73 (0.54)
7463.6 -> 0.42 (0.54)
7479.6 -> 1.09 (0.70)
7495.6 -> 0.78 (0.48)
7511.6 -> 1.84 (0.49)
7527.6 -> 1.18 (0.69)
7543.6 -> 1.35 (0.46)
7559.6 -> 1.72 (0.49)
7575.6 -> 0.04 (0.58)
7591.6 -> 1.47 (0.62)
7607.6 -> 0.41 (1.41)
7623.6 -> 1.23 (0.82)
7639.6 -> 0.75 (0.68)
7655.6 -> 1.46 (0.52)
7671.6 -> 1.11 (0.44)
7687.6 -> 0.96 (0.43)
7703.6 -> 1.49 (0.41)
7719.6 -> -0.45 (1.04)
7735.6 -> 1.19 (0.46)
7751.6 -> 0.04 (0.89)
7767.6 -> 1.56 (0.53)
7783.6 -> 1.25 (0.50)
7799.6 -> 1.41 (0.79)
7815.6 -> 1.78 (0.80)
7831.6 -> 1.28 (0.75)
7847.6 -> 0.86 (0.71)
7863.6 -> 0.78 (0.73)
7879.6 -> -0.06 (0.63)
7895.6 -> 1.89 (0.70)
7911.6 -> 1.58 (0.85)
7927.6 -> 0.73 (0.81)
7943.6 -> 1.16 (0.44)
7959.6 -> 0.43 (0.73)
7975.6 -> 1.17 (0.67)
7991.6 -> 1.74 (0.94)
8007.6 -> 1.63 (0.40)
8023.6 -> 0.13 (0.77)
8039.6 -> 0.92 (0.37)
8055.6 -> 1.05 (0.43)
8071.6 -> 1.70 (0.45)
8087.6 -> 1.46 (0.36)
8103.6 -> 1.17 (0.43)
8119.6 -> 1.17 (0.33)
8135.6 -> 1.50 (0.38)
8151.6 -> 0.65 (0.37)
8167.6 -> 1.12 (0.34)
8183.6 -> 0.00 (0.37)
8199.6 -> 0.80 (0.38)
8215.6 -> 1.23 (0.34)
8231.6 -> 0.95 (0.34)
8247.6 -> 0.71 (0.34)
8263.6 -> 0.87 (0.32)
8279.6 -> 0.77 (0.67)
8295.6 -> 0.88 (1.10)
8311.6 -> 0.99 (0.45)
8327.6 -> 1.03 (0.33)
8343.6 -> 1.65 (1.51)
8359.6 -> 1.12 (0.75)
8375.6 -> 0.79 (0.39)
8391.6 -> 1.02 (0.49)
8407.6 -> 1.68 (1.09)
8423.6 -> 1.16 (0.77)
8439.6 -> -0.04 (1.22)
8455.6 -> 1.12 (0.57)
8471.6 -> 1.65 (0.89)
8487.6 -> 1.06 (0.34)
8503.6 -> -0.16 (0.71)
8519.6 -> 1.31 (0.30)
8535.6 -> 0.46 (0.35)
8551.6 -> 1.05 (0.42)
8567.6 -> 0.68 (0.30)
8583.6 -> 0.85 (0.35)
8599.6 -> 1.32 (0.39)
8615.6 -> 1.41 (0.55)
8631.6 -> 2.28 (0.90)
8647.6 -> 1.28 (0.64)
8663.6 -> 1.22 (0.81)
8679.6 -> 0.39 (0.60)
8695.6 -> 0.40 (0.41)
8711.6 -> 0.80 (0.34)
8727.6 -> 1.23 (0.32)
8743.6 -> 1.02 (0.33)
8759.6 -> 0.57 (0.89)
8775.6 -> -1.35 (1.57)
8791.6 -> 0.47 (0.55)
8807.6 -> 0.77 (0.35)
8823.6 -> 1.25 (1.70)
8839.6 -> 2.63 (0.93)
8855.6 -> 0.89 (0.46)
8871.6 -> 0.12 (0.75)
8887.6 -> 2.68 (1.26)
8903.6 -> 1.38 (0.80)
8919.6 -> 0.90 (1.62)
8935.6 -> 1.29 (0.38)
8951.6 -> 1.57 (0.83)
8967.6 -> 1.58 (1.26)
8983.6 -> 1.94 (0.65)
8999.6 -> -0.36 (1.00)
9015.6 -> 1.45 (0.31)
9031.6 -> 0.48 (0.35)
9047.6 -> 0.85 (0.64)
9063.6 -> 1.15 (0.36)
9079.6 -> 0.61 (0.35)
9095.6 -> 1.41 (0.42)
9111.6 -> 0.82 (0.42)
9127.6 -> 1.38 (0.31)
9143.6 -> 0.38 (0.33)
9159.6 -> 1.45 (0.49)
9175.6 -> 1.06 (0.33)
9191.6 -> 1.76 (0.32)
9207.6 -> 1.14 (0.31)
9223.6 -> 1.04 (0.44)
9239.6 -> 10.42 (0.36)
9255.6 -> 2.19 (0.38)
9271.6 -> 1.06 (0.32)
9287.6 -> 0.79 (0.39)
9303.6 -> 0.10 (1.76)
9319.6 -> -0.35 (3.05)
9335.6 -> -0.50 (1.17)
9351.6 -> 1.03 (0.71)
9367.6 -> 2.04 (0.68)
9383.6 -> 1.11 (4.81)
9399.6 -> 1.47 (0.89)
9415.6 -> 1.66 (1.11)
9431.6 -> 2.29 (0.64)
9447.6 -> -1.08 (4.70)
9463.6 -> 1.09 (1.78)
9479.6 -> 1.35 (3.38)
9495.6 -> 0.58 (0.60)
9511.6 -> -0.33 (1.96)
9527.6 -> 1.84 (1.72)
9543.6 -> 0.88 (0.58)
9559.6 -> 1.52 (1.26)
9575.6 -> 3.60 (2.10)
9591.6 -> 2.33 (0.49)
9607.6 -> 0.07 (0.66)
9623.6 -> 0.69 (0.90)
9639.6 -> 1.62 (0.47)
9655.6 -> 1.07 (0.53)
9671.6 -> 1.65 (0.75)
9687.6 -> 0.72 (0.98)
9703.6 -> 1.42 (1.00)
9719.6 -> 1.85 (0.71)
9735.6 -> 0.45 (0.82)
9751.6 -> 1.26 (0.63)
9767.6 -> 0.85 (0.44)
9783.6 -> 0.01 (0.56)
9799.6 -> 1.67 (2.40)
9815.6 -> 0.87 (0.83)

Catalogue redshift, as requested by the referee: 1.48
